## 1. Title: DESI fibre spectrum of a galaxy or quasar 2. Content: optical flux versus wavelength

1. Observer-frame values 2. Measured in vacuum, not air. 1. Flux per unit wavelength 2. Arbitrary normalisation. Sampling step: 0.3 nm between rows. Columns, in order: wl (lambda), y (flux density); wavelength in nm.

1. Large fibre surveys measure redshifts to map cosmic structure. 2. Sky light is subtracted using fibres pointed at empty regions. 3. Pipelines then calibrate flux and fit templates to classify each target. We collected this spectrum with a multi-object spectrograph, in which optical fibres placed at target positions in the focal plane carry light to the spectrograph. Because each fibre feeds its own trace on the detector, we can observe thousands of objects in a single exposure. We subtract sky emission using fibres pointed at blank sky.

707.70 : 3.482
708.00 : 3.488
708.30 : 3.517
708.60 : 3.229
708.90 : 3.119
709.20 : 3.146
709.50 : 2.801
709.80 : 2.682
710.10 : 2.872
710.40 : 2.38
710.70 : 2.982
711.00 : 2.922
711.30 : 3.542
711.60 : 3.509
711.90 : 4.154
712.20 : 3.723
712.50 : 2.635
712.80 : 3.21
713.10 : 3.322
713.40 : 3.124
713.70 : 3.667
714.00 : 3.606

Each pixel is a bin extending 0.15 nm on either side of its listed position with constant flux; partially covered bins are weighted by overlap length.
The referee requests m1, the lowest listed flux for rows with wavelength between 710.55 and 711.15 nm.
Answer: 2.922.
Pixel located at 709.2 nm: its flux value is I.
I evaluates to 3.146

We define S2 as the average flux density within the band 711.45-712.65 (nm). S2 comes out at 3.51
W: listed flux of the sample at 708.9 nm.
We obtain 3.119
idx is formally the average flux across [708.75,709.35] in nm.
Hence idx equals 3.13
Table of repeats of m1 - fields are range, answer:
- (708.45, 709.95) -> 2.682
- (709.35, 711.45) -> 2.38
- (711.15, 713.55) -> 2.635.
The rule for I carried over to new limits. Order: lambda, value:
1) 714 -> 3.606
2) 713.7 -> 3.667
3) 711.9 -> 4.154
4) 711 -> 2.922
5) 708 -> 3.488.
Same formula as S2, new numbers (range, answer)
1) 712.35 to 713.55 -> 3.07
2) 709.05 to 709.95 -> 2.88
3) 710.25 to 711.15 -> 2.76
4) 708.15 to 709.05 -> 3.29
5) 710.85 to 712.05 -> 3.53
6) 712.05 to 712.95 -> 3.19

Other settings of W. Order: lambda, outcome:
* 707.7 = 3.482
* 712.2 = 3.723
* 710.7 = 2.982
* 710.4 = 2.38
